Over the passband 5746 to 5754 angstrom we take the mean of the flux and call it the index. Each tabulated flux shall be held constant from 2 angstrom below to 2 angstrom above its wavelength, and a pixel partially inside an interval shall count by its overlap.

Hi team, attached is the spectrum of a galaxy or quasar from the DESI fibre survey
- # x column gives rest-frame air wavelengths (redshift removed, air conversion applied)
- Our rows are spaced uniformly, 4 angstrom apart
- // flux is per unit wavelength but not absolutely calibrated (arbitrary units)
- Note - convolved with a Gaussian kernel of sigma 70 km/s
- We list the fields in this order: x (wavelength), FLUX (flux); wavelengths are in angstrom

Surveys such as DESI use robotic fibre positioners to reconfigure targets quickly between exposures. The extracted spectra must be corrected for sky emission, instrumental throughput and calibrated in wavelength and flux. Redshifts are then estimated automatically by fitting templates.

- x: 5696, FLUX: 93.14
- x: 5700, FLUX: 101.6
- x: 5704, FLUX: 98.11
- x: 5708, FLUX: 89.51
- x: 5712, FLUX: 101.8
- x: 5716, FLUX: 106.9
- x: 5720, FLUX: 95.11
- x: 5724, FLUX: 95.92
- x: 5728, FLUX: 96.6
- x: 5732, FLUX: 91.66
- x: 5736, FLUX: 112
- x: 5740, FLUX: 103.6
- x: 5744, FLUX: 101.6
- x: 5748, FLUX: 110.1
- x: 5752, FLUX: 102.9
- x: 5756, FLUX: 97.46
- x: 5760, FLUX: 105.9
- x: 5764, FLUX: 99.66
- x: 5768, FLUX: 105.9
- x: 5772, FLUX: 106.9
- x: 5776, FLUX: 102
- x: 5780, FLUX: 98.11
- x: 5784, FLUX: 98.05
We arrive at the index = 106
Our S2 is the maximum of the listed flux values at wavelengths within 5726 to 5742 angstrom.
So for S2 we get 112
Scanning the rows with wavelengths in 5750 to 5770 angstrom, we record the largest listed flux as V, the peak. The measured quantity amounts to 105.9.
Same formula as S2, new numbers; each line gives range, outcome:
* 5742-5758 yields 110.1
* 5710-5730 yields 106.9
